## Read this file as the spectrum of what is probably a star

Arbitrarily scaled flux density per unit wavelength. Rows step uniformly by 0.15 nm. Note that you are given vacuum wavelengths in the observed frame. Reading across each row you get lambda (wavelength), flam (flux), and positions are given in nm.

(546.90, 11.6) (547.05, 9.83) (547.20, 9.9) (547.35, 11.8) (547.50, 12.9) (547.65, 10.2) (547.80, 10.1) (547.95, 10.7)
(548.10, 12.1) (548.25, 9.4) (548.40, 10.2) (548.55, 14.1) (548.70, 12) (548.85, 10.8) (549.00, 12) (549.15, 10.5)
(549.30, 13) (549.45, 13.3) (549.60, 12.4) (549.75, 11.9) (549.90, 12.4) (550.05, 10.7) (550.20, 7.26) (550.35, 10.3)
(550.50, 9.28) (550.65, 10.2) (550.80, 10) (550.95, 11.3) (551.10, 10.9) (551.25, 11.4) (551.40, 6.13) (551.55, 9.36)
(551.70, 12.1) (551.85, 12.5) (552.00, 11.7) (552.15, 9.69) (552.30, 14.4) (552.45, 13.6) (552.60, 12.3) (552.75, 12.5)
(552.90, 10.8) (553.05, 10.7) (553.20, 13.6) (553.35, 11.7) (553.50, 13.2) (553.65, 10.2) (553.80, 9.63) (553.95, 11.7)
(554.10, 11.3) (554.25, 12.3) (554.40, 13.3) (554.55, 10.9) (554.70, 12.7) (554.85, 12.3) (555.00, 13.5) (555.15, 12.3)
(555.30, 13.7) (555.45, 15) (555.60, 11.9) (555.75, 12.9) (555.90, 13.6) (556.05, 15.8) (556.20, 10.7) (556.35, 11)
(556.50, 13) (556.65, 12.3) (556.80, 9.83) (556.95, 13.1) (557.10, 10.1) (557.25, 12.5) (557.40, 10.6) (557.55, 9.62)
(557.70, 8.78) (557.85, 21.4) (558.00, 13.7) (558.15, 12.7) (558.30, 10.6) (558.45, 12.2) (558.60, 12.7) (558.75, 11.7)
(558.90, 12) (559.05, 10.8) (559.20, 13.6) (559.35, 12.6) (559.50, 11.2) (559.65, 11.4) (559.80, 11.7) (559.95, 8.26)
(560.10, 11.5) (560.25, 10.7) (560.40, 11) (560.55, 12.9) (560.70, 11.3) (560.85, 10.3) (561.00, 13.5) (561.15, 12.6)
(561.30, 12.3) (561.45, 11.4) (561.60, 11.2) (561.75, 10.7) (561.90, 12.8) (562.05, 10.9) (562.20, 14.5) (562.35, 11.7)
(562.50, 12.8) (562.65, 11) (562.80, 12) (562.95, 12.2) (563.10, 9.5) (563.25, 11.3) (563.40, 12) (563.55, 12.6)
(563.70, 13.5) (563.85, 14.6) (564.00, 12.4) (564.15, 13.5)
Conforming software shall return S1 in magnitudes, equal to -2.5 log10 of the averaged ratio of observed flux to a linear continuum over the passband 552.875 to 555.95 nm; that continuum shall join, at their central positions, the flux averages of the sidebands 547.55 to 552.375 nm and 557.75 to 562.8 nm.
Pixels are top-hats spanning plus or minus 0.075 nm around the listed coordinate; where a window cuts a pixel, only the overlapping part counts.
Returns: -0.07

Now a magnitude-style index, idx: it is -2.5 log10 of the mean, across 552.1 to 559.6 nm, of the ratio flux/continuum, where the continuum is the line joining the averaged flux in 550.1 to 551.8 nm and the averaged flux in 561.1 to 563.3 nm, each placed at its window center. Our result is -0.15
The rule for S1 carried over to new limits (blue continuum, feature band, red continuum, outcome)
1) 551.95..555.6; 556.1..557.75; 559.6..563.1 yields 0.077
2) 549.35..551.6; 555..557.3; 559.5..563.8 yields -0.133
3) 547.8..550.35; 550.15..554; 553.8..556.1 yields 0.098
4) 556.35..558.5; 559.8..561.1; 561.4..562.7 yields 0.070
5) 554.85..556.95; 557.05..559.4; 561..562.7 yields 0.020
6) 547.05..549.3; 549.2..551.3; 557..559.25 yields 0.038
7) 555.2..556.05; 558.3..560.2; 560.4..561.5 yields 0.083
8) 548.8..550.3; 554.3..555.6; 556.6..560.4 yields -0.110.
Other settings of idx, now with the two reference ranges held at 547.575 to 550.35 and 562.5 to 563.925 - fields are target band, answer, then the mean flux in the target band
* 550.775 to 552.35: 0.057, 10.8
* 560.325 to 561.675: 0.014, 11.8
